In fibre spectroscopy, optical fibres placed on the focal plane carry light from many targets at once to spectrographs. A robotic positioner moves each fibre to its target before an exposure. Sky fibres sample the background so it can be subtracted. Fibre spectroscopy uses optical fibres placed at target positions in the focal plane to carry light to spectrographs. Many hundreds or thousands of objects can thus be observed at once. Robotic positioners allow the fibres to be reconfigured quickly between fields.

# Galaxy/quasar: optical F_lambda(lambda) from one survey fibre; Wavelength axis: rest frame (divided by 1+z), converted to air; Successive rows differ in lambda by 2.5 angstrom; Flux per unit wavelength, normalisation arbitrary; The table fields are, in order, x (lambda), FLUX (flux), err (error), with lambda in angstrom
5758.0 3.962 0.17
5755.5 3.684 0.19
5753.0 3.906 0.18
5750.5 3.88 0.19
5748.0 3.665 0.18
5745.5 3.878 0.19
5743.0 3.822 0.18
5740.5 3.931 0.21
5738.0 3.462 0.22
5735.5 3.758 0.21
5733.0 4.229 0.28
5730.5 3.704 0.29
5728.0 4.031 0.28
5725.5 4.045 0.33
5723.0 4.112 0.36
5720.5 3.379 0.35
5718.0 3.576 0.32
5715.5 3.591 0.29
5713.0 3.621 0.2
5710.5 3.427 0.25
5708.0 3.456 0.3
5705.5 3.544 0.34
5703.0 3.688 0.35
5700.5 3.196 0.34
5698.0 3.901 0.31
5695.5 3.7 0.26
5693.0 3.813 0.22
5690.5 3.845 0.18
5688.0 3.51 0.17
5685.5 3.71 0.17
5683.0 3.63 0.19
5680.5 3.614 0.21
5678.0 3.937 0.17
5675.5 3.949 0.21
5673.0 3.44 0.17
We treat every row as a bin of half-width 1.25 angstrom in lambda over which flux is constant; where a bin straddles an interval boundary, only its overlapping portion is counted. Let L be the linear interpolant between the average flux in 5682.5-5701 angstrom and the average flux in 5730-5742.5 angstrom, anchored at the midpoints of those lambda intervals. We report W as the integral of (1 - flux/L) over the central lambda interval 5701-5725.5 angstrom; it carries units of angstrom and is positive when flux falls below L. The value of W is 0.93 angstrom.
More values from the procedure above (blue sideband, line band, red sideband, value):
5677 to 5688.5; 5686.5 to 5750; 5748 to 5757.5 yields 0.6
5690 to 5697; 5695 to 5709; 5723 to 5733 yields 0.9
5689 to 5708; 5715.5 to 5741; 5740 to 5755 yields -0.3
